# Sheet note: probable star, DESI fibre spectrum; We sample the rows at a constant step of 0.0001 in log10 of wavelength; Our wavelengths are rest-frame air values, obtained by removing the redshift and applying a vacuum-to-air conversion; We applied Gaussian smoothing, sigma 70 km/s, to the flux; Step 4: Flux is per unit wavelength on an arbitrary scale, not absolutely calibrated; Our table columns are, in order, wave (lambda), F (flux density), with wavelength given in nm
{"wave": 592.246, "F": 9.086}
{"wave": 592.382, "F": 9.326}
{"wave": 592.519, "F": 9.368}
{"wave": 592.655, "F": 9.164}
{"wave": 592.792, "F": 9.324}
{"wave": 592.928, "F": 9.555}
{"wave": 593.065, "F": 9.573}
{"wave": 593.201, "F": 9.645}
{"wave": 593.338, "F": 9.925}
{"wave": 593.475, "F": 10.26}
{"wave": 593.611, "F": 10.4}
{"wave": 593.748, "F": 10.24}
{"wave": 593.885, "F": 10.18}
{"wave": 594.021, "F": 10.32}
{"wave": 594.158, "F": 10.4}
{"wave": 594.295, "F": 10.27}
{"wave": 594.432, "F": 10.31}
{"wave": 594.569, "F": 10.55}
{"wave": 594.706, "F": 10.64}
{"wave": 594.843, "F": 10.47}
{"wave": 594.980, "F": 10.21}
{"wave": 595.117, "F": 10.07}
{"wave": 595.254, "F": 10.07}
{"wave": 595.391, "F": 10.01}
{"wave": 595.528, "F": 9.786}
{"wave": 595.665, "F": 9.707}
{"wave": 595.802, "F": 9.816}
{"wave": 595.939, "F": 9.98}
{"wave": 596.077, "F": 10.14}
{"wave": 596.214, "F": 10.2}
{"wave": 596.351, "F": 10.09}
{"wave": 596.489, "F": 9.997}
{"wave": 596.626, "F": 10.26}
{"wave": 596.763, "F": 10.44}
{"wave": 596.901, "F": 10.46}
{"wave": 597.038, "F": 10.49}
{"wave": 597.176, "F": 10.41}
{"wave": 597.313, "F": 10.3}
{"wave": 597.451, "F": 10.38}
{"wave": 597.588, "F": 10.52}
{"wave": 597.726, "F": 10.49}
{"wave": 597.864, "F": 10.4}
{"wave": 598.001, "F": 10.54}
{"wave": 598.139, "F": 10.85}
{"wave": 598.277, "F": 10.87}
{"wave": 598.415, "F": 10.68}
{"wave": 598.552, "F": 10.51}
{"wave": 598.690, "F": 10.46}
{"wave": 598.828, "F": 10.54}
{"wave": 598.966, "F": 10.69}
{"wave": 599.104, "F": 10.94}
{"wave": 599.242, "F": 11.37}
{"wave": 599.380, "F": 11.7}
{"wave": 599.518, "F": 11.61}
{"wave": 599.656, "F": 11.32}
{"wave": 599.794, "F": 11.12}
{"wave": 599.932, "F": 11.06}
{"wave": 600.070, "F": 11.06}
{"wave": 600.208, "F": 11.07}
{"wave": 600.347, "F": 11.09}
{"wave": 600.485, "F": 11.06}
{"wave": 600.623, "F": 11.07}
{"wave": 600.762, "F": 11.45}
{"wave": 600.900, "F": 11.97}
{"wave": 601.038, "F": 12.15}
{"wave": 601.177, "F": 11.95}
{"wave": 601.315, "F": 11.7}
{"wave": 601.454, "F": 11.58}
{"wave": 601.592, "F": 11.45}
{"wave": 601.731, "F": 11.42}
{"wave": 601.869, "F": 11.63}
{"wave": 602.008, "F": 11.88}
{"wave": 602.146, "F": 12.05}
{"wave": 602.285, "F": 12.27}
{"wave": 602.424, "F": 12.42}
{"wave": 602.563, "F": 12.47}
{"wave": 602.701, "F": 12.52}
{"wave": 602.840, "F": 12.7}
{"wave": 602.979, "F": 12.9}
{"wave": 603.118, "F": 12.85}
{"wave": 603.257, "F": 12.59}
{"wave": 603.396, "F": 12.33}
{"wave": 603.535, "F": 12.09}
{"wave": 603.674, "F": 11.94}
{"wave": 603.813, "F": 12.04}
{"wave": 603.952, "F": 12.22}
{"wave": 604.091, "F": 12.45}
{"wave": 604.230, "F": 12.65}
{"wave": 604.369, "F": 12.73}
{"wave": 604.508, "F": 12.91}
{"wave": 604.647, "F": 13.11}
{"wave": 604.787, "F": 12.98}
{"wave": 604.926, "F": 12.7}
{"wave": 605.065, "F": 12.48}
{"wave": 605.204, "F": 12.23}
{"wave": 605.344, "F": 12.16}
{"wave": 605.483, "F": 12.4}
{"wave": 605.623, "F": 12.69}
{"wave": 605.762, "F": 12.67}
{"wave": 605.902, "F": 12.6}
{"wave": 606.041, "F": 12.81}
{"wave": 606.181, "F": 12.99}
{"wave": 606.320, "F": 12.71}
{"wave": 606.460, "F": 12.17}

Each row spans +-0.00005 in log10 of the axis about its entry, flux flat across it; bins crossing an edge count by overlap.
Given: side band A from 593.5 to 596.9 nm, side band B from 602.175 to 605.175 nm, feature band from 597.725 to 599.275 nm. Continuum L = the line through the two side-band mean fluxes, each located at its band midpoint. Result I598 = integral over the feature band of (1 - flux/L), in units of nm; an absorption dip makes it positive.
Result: 0.06 nm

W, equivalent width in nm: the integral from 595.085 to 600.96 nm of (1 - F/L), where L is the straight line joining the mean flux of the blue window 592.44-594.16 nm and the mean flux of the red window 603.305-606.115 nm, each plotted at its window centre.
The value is 0.17 nm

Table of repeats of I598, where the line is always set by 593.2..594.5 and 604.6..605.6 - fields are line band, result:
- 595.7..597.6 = 0.10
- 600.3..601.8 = 0.02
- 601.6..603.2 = -0.03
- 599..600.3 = 0.02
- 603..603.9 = -0.01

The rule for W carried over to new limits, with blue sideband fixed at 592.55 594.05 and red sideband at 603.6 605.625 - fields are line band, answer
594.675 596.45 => 0.05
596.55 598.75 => 0.07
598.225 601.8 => 0.06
